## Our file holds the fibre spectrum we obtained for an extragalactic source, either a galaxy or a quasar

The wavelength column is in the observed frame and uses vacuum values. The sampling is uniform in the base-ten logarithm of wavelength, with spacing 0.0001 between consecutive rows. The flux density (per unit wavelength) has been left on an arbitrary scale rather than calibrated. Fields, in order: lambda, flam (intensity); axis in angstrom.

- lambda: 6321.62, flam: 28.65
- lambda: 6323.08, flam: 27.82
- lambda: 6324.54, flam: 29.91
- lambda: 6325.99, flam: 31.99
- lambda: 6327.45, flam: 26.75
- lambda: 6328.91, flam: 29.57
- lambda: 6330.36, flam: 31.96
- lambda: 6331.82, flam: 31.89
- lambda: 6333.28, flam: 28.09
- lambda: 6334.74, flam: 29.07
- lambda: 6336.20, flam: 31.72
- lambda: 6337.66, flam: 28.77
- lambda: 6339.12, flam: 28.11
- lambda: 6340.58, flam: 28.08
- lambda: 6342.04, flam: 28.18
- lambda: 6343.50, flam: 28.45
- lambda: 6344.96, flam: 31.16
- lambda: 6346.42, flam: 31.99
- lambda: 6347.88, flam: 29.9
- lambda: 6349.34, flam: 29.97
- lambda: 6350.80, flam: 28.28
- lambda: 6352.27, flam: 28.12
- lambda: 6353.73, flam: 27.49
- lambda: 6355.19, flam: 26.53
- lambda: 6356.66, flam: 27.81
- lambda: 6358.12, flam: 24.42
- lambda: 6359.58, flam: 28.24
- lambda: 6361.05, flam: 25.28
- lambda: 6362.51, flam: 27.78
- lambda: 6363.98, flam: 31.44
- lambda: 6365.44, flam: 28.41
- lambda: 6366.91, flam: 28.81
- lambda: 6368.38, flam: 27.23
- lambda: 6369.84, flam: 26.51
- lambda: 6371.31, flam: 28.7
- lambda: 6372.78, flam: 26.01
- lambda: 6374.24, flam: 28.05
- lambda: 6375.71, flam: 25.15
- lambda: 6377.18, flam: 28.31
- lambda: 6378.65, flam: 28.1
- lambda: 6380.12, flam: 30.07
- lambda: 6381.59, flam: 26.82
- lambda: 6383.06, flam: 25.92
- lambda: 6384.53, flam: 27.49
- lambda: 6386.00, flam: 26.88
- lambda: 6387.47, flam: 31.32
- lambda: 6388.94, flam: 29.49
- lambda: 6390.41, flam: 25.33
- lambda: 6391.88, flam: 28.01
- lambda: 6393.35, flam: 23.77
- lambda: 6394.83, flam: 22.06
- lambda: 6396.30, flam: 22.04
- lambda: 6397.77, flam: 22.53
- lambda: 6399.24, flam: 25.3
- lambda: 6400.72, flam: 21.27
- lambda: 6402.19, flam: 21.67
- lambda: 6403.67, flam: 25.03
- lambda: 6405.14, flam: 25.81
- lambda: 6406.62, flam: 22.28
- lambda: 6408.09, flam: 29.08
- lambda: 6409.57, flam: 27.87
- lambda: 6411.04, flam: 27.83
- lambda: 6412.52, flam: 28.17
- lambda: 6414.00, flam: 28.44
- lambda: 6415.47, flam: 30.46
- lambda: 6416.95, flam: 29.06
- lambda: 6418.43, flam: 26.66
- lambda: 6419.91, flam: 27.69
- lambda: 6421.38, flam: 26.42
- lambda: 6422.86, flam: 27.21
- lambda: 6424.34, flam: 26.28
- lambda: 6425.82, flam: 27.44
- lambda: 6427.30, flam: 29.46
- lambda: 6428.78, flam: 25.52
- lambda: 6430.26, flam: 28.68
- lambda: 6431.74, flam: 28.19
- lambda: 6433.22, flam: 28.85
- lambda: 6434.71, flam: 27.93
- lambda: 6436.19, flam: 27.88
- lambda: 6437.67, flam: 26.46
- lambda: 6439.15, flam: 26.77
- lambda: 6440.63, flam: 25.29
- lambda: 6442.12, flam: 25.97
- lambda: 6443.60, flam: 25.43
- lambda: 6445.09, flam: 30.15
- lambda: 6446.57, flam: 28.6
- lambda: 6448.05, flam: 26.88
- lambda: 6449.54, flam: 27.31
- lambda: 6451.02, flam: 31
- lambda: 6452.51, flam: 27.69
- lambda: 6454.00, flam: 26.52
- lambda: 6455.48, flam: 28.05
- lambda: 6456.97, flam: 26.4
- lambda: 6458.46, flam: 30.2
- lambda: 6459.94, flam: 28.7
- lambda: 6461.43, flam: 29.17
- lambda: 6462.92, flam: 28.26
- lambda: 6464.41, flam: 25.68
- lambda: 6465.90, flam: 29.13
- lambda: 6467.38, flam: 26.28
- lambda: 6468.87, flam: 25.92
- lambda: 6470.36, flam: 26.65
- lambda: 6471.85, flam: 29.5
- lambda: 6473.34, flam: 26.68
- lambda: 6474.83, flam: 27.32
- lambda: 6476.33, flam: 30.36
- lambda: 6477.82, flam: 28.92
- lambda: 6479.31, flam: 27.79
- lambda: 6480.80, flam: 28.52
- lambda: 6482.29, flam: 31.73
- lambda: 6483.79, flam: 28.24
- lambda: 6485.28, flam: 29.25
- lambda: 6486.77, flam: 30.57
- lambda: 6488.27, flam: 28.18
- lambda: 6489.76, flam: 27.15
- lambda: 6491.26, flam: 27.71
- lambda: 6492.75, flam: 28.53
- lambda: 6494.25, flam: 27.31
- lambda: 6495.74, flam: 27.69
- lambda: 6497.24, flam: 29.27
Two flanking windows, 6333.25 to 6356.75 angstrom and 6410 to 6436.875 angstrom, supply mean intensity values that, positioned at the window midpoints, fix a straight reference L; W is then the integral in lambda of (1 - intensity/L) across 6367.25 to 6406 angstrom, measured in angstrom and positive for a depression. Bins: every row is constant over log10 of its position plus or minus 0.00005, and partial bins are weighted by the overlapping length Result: 3.1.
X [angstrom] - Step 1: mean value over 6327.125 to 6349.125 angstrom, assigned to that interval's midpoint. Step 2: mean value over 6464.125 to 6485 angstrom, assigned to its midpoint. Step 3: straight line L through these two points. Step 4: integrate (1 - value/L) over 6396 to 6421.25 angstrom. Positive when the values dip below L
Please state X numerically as 2.5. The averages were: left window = 29.6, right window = 28.1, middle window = 26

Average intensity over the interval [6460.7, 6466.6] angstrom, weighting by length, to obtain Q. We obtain 28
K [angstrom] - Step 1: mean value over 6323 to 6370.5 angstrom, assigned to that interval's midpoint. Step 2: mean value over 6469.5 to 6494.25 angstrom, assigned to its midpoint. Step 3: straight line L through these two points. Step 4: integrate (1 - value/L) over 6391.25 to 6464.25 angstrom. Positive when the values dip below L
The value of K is 4.4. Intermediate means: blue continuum 28.8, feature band 26.9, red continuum 28.5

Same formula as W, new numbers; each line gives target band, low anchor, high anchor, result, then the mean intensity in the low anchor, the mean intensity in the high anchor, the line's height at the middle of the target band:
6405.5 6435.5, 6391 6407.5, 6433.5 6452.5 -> -2.5 angstrom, 23.7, 27.5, 25.5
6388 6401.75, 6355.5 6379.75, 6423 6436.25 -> 1.6 angstrom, 27.5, 27.8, 27.6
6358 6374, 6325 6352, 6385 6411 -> 0.0 angstrom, 29.6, 25.4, 27.7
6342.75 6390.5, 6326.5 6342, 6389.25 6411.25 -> -1.8 angstrom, 29.4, 24.7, 27.1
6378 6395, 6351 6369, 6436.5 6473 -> 0.2 angstrom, 27.6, 27.6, 27.6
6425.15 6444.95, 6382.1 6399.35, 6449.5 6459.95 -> 0.2 angstrom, 25.9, 28.3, 27.5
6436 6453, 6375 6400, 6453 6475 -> -0.1 angstrom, 26.4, 27.6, 27.3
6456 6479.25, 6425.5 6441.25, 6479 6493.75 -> 0.3 angstrom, 27.5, 28.8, 28.3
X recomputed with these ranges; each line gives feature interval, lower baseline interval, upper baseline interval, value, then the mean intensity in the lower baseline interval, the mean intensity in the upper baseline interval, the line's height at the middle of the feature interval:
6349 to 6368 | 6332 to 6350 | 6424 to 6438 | 0.9 angstrom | 29.5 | 27.7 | 29.2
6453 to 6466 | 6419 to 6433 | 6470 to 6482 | 0.1 angstrom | 27.5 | 28.4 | 28.1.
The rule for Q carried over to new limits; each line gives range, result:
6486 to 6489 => 29.4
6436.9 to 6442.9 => 26.1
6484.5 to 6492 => 28.6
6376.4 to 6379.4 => 28.1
